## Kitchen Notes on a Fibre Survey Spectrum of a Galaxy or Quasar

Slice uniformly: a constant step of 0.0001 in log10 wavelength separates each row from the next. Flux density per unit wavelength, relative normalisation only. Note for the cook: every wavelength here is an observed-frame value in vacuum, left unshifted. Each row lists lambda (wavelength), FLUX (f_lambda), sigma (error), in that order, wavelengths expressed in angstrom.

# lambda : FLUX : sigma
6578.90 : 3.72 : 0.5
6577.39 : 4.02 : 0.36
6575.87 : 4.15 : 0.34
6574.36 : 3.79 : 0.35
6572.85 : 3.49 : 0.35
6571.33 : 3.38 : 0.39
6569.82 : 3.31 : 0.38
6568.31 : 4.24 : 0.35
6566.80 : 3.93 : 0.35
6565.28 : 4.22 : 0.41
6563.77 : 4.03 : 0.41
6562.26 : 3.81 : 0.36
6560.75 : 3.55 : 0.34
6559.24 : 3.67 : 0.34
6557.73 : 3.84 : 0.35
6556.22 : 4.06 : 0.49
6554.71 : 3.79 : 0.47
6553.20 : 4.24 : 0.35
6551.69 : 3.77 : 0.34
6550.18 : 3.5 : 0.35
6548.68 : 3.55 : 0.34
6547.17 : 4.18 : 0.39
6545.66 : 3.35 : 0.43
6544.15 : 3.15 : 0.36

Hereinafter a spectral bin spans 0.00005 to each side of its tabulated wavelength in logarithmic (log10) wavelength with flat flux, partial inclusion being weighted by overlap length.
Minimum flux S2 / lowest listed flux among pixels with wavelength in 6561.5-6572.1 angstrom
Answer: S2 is 3.31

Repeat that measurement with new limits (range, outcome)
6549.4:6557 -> 3.5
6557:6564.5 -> 3.55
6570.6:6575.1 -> 3.38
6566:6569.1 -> 3.93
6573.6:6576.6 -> 3.79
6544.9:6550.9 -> 3.35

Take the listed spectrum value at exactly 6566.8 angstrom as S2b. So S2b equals 3.93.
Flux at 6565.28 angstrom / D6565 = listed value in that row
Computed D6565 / 4.22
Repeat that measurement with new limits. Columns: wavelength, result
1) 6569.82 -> 3.31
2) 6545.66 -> 3.35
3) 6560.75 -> 3.55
